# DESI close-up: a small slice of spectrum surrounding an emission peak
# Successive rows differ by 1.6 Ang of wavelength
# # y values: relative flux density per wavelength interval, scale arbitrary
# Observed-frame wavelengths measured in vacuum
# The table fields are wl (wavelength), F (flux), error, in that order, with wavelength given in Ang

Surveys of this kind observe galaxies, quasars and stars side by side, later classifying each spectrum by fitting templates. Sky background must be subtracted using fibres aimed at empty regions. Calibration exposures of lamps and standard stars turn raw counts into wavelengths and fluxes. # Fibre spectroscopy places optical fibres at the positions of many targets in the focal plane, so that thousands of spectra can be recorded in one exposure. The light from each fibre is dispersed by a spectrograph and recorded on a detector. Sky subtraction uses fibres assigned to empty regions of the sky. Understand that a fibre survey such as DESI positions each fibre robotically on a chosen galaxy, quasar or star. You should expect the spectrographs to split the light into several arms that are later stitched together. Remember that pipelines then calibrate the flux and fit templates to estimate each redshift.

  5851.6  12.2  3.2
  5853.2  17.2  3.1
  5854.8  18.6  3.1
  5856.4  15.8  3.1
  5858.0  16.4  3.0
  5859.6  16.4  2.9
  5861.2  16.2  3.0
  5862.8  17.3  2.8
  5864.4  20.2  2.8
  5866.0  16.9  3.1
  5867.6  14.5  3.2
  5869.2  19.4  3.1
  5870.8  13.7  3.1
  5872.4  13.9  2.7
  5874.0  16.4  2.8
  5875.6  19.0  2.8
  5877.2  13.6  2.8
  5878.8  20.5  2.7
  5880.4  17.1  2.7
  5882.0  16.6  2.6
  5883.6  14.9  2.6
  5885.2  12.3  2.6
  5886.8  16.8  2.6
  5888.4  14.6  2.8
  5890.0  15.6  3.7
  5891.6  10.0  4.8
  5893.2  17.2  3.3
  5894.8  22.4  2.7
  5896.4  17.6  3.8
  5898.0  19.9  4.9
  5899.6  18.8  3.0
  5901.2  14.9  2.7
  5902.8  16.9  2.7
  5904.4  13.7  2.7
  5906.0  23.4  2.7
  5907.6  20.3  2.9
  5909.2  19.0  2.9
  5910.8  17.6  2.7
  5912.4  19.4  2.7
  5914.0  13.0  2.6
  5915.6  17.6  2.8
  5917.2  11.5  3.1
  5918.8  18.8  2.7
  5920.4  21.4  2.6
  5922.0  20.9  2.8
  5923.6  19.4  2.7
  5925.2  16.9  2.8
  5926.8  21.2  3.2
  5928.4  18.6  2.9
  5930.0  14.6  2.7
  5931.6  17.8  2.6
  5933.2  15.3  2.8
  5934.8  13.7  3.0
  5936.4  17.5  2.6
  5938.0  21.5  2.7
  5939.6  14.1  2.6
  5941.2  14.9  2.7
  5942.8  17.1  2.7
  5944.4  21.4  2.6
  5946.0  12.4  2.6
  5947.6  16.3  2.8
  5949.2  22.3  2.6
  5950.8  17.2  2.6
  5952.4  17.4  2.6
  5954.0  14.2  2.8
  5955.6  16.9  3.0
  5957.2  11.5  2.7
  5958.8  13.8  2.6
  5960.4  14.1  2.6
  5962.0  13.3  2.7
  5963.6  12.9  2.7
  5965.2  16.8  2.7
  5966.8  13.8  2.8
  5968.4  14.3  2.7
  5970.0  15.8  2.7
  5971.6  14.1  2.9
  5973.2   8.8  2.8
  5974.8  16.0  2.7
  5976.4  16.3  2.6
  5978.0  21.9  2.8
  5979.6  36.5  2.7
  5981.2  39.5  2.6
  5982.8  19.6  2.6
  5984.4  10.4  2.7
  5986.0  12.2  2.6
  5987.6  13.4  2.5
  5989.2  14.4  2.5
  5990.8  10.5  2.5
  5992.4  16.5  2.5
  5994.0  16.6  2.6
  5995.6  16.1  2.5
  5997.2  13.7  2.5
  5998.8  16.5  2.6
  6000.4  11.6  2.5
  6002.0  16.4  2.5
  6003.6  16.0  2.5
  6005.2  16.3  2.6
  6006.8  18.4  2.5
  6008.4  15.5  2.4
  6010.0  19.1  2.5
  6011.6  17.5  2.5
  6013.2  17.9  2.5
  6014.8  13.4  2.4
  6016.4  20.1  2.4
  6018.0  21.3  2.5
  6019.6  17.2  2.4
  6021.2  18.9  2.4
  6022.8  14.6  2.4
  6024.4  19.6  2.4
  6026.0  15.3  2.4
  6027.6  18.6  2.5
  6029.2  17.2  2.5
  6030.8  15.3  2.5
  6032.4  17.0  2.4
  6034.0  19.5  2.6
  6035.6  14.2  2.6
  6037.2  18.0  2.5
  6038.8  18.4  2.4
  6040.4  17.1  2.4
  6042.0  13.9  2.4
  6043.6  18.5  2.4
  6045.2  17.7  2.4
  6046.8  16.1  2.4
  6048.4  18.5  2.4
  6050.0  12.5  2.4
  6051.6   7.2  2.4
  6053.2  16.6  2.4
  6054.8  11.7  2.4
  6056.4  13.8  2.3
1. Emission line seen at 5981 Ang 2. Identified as Hbeta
